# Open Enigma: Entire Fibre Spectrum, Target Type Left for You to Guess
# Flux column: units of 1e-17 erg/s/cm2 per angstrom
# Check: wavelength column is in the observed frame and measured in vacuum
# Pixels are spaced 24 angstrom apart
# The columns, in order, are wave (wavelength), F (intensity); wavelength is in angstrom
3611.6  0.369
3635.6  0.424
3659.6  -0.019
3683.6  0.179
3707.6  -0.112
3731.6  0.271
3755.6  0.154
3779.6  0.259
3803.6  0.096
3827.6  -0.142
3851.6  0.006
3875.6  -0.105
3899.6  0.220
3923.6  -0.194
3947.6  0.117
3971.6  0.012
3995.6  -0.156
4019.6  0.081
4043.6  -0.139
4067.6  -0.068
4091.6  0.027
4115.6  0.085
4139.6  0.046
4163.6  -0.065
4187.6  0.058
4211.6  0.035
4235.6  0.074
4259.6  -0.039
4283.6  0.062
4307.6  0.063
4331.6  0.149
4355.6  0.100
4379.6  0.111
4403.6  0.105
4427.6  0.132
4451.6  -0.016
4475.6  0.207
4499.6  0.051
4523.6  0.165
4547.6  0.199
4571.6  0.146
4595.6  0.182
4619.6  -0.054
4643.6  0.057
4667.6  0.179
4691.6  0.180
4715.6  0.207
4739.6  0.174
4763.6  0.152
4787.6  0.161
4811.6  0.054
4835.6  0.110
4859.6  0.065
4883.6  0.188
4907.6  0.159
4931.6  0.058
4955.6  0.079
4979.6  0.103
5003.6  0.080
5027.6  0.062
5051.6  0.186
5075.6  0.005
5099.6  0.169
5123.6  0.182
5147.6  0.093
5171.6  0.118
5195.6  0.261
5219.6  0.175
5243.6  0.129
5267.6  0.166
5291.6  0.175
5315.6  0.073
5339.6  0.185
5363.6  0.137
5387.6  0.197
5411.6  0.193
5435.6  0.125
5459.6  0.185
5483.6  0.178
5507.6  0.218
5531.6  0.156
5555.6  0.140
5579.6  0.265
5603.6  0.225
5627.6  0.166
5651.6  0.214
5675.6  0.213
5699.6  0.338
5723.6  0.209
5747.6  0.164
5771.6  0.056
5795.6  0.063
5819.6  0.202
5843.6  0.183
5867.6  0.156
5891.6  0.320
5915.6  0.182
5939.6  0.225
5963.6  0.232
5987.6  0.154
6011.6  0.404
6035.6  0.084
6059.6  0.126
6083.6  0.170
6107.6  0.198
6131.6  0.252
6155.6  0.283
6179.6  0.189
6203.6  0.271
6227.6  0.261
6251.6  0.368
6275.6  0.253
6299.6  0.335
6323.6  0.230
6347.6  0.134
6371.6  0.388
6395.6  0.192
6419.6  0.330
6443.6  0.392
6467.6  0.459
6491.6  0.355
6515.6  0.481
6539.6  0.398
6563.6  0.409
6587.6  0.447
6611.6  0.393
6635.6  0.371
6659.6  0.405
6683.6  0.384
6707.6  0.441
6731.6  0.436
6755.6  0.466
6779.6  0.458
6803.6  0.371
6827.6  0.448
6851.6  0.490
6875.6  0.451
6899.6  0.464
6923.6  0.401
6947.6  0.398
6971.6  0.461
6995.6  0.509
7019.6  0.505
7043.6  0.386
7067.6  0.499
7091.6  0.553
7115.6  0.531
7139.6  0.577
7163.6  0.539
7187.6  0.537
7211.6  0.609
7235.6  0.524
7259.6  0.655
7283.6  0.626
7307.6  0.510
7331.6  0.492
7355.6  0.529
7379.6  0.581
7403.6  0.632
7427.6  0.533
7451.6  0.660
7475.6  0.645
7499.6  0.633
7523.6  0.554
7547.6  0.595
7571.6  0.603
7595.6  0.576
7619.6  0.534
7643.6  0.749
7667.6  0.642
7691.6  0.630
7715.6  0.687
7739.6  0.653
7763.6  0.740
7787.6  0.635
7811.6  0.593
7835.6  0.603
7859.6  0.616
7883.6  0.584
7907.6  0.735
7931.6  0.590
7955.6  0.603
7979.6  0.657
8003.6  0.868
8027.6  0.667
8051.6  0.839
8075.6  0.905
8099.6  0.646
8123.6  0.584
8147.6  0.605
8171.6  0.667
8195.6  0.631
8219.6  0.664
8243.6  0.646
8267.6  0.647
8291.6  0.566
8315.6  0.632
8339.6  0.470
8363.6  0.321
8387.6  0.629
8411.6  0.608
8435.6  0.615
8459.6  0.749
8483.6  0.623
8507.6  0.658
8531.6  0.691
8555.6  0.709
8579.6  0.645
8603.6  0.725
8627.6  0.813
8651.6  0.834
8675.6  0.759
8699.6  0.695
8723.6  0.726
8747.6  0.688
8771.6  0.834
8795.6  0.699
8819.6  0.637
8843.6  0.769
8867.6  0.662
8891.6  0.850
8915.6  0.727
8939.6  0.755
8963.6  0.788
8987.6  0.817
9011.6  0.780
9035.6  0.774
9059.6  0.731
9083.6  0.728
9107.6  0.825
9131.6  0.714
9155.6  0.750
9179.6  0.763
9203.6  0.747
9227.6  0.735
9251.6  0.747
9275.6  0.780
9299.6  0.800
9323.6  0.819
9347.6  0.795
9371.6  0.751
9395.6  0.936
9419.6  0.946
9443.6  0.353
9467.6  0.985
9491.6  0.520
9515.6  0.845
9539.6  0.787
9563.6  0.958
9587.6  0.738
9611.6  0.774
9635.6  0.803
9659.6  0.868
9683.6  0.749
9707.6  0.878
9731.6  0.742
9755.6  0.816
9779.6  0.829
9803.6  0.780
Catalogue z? 0.611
